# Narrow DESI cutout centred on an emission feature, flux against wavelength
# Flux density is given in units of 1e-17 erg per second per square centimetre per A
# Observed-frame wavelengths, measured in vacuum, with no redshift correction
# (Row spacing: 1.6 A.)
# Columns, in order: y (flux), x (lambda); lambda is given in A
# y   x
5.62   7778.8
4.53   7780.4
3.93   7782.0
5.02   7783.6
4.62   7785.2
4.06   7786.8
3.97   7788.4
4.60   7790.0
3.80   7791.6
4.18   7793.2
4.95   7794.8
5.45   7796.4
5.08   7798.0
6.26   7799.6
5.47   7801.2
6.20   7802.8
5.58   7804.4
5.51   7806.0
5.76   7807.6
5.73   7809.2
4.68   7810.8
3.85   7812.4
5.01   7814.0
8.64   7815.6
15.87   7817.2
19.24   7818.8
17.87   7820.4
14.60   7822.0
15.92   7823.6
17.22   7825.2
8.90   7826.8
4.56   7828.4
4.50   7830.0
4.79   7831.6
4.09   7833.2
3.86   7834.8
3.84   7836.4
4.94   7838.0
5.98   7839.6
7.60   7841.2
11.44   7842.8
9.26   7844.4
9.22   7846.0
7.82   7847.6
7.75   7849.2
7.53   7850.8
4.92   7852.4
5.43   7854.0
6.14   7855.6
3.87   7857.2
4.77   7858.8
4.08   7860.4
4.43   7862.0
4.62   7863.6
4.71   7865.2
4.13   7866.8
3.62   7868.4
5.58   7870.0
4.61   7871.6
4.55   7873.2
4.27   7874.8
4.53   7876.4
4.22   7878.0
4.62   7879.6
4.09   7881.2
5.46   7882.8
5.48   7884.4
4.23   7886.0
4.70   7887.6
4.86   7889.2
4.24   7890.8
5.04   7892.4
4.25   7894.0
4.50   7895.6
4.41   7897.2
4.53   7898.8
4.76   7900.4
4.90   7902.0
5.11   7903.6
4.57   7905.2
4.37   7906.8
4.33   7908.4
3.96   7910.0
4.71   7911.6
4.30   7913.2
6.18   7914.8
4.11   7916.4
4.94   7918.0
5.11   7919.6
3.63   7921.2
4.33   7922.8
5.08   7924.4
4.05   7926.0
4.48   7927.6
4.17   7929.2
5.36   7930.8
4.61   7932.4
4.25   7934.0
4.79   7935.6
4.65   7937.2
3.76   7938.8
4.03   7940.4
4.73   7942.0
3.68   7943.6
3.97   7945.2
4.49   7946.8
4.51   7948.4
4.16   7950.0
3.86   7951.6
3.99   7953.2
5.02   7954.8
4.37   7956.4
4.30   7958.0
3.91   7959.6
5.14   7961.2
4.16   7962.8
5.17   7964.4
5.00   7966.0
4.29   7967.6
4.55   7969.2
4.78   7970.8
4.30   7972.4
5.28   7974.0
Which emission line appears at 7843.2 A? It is [N II]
